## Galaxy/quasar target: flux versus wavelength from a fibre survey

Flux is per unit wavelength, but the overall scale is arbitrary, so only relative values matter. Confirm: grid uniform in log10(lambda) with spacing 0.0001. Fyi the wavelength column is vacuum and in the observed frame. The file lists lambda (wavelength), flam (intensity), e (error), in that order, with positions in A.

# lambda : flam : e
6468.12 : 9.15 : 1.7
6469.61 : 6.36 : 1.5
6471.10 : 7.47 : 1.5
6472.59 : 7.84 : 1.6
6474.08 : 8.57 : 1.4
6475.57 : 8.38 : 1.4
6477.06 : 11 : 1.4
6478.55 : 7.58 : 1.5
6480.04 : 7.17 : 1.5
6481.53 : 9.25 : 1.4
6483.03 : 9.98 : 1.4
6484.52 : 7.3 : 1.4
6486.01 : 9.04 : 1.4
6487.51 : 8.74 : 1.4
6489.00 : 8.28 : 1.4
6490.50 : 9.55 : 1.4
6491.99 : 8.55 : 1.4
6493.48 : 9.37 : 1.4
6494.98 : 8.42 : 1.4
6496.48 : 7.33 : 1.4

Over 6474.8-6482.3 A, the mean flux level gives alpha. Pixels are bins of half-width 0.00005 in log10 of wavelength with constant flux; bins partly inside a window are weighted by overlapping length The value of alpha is 8.68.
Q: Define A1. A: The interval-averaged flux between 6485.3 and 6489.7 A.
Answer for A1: 8.68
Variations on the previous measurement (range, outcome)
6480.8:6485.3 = 8.84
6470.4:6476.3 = 8.07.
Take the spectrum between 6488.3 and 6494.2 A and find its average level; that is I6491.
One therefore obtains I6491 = 8.95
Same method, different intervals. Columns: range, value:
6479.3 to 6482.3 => 8.21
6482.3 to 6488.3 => 8.76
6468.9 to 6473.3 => 7.23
